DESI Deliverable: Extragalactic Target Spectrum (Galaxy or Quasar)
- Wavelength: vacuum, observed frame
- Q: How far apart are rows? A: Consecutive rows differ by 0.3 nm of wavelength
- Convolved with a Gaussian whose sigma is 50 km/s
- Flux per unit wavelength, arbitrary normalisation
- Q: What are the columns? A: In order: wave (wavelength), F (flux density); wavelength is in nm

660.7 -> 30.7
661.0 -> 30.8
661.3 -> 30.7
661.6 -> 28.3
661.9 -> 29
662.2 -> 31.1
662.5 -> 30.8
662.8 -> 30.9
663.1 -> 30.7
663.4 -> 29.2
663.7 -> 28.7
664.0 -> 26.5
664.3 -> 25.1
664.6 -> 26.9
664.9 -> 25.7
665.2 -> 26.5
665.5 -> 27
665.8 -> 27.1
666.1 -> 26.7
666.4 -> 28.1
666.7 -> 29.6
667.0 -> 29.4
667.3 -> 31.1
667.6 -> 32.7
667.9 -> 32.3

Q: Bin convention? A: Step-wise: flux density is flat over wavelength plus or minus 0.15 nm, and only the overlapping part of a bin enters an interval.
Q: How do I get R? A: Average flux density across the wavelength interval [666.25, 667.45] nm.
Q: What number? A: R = 29.5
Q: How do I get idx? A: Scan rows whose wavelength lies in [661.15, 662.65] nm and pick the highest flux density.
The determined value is 31.1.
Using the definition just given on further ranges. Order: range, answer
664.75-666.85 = 29.6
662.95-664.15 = 30.7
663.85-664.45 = 26.5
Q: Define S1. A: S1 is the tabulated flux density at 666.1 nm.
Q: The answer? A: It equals 26.7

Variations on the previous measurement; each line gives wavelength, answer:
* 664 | 26.5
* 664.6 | 26.9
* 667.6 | 32.7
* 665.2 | 26.5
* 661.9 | 29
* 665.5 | 27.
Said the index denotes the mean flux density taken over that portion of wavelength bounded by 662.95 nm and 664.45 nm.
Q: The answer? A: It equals 28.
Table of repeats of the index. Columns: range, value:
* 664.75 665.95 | 26.6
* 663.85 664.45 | 25.8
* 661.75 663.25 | 30.5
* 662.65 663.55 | 30.3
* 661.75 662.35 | 30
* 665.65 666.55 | 27.3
